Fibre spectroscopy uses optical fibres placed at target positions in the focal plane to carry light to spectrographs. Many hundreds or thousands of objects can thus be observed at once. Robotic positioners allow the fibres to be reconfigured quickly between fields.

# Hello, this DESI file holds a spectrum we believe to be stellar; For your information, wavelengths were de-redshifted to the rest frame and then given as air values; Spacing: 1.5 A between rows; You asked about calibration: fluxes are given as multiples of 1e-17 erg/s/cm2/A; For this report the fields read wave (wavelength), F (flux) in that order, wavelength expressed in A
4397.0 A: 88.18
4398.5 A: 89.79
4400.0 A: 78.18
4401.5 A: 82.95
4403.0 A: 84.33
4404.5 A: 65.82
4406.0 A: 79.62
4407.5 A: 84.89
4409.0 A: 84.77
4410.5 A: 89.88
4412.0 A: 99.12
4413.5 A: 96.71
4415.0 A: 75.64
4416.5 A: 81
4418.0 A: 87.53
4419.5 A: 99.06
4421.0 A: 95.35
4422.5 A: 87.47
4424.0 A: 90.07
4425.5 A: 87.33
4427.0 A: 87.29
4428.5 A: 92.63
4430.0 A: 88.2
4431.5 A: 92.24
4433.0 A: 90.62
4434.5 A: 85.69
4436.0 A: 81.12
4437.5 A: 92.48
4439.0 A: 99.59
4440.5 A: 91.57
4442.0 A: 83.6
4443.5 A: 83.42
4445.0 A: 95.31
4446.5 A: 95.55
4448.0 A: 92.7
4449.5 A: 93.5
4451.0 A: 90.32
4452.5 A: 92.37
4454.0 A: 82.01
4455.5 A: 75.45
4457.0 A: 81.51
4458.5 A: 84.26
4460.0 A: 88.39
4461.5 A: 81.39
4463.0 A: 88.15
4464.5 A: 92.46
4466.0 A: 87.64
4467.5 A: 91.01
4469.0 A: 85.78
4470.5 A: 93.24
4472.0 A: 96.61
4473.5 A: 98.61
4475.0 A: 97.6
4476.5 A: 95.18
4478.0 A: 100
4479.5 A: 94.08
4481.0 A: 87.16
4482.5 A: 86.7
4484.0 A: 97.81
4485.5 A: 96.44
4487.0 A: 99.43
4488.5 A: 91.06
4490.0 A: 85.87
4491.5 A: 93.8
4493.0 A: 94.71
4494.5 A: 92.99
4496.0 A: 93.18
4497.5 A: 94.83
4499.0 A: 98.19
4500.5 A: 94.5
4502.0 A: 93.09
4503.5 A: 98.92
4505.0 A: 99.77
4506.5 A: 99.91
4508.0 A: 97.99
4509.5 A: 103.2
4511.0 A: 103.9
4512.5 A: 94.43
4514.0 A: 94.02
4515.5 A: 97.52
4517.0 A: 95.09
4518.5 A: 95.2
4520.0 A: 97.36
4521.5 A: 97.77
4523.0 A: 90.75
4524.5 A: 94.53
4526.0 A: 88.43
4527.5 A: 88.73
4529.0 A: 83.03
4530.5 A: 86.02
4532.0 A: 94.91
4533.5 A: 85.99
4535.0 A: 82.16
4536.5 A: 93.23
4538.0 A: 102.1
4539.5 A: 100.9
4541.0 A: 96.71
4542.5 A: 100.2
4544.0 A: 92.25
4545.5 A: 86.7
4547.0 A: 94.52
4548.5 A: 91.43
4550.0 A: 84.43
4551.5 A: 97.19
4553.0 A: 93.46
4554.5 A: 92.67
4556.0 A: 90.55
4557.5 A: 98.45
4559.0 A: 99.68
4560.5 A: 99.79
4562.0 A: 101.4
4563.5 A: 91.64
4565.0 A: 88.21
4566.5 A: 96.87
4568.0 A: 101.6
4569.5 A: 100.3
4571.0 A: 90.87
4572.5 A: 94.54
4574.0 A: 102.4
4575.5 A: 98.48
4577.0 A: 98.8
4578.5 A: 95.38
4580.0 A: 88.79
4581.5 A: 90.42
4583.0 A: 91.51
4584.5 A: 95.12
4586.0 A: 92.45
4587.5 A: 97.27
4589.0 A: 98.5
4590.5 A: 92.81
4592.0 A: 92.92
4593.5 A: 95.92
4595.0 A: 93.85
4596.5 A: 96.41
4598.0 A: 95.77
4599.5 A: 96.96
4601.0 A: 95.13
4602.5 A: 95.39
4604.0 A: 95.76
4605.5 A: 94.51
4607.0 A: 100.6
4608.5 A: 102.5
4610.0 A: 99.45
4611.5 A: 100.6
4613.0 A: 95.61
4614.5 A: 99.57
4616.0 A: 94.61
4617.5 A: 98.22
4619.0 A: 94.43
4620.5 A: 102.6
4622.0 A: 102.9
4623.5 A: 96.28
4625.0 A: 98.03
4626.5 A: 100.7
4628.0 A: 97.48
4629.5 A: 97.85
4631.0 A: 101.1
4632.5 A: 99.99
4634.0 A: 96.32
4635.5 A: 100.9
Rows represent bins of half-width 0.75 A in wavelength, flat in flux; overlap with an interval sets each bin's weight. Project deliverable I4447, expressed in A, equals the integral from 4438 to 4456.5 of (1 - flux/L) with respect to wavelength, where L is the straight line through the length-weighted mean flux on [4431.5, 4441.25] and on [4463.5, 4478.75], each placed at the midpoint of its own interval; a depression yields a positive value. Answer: 0.4 A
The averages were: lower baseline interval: 90.3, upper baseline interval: 93.7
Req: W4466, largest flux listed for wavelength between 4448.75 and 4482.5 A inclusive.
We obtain 100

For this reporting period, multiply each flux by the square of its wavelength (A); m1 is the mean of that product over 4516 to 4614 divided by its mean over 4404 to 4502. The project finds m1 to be 1.10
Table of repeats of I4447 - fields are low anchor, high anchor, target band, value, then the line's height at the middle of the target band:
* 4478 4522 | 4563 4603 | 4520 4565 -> 1.1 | 95.3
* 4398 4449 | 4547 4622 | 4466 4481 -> -0.6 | 90.5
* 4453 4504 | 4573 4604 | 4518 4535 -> 0.4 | 93.1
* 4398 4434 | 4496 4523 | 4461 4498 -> 0.5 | 93.9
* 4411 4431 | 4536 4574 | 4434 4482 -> 0.7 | 91.4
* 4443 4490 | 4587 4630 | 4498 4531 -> -0.8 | 93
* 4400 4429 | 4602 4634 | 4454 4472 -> 0.6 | 89.5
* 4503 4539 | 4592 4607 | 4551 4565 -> -0.1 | 95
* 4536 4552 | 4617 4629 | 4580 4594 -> 0.4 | 96.8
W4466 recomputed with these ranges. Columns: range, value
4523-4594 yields 102.4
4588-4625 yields 102.9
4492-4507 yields 99.91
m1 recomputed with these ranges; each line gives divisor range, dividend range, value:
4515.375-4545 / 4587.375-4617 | 1.07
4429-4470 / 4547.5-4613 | 1.15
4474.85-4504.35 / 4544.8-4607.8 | 1.05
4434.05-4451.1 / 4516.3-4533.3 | 1.05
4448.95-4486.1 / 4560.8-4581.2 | 1.11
